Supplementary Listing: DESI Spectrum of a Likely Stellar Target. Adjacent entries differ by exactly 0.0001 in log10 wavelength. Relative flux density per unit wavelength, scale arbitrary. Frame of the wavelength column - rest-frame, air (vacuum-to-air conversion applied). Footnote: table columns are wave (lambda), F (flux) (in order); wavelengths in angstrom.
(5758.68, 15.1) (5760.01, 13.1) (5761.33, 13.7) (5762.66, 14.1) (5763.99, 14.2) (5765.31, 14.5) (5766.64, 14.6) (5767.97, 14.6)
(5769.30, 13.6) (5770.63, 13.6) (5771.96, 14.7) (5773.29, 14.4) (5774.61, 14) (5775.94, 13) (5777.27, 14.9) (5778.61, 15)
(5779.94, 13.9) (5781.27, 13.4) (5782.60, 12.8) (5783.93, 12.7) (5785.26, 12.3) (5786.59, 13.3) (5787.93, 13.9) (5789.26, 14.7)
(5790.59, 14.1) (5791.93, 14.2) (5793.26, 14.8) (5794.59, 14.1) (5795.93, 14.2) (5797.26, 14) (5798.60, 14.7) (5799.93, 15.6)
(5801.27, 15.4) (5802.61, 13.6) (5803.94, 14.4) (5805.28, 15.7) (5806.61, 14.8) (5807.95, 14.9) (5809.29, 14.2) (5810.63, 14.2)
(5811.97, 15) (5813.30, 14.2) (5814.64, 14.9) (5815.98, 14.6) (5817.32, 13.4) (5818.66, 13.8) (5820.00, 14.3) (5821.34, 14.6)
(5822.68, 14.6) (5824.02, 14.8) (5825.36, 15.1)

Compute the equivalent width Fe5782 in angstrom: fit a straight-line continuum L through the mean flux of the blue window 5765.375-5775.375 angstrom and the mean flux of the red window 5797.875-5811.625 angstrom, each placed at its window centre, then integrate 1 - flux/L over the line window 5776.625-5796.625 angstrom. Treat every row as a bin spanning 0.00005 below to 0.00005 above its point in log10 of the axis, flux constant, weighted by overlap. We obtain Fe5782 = 0.8 angstrom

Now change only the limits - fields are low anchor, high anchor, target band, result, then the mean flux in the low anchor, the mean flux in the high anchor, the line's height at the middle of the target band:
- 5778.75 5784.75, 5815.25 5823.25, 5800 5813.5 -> -0.7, 13.3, 14.2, 13.9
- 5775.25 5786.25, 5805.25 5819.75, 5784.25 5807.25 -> -0.6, 13.5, 14.5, 14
